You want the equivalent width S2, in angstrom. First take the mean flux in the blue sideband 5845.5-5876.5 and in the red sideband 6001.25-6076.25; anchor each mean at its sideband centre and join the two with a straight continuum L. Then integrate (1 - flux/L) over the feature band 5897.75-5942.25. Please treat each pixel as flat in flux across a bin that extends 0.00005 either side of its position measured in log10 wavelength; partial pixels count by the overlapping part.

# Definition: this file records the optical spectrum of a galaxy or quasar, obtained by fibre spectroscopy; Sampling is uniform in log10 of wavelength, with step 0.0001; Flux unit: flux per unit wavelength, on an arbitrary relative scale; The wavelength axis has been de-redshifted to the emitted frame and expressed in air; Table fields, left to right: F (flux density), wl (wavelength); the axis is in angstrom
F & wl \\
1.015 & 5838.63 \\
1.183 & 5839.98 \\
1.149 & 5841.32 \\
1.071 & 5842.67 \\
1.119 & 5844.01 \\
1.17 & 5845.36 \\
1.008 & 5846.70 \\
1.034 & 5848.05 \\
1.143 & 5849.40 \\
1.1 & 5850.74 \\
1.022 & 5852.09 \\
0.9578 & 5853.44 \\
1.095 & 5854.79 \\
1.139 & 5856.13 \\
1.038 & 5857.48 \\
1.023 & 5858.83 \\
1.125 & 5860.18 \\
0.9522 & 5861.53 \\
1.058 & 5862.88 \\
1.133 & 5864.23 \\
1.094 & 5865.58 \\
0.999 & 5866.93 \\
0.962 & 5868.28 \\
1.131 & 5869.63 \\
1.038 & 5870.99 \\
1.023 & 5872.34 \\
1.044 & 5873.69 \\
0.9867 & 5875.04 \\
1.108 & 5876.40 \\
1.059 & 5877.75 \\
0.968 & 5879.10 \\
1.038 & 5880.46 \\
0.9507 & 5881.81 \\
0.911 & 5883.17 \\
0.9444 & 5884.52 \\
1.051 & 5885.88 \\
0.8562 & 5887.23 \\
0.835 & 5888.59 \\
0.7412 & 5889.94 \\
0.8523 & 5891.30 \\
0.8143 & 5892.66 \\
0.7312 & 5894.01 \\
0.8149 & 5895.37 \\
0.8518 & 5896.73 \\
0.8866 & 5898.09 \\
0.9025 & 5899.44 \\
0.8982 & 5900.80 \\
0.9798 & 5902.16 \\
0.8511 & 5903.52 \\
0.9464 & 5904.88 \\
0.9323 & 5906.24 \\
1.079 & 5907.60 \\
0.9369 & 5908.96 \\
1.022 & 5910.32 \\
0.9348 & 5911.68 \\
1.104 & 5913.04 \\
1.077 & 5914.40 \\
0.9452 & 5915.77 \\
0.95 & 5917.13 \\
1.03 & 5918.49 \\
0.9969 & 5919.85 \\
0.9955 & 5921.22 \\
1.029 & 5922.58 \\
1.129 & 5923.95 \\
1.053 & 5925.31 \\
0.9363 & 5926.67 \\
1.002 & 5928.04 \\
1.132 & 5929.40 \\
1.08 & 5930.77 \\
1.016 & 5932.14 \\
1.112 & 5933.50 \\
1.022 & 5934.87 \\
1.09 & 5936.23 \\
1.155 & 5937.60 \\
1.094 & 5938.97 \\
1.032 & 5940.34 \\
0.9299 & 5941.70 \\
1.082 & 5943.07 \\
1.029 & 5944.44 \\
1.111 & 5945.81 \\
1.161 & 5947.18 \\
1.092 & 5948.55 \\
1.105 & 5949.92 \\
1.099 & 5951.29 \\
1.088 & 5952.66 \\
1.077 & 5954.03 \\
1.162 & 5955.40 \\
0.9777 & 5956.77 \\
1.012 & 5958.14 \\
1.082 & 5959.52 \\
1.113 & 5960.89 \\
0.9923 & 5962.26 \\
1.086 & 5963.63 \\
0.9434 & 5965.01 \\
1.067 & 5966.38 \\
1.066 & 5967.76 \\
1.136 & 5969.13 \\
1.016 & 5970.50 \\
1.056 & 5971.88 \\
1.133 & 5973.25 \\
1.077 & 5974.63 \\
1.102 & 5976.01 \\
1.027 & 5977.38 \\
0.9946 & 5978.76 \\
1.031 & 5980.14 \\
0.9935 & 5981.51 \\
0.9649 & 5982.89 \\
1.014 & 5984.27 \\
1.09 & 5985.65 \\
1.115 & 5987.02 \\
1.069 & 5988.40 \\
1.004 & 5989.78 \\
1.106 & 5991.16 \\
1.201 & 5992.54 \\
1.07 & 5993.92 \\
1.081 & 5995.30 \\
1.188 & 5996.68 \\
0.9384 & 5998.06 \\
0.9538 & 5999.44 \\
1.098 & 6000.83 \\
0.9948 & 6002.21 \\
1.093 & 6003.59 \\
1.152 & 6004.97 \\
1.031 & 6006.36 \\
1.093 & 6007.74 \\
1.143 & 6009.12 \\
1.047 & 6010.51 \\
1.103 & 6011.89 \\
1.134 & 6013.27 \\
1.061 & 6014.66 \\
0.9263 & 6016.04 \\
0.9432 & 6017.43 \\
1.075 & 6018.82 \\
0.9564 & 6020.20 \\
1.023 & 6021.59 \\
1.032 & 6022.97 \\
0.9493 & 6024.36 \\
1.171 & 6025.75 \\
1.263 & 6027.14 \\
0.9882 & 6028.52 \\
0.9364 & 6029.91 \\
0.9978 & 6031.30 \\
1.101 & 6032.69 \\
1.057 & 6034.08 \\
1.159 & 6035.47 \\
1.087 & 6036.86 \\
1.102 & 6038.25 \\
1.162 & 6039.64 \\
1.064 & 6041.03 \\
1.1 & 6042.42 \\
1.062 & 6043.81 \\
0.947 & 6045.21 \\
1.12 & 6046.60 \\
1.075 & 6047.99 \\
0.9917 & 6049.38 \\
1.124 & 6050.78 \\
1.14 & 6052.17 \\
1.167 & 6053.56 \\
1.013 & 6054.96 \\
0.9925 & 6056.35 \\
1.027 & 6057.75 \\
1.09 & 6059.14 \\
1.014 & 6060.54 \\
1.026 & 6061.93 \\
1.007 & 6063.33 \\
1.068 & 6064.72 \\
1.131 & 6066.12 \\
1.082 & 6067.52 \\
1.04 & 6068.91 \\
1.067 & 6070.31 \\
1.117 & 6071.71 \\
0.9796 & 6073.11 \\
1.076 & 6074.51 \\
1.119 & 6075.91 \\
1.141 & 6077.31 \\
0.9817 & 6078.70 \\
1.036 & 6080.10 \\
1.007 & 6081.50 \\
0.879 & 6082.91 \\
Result 2.0 angstrom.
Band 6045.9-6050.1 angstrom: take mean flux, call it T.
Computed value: 1.06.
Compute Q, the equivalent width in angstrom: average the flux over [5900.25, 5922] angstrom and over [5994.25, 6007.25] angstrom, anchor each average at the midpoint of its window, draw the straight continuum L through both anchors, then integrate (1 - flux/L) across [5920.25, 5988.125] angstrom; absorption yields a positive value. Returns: -2.7 angstrom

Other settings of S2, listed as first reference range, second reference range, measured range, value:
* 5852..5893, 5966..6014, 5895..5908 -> 1.3 angstrom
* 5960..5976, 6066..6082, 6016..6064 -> 0.4 angstrom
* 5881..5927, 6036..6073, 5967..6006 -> -2.0 angstrom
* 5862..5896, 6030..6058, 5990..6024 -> -0.3 angstrom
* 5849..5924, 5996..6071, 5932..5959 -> -1.6 angstrom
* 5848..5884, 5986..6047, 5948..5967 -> -0.1 angstrom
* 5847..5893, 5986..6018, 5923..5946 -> -0.5 angstrom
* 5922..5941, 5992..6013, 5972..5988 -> 0.4 angstrom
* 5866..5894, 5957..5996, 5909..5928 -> -0.2 angstrom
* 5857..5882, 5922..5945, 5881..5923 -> 4.7 angstrom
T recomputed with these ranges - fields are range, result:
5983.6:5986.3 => 1.05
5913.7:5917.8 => 0.99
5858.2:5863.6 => 1.04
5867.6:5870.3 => 1.05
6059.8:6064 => 1.02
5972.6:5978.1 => 1.08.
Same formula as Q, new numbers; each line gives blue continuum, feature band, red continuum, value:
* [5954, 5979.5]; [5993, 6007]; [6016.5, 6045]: -0.1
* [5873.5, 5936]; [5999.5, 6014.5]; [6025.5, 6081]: -0.6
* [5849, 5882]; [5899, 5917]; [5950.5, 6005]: 1.4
